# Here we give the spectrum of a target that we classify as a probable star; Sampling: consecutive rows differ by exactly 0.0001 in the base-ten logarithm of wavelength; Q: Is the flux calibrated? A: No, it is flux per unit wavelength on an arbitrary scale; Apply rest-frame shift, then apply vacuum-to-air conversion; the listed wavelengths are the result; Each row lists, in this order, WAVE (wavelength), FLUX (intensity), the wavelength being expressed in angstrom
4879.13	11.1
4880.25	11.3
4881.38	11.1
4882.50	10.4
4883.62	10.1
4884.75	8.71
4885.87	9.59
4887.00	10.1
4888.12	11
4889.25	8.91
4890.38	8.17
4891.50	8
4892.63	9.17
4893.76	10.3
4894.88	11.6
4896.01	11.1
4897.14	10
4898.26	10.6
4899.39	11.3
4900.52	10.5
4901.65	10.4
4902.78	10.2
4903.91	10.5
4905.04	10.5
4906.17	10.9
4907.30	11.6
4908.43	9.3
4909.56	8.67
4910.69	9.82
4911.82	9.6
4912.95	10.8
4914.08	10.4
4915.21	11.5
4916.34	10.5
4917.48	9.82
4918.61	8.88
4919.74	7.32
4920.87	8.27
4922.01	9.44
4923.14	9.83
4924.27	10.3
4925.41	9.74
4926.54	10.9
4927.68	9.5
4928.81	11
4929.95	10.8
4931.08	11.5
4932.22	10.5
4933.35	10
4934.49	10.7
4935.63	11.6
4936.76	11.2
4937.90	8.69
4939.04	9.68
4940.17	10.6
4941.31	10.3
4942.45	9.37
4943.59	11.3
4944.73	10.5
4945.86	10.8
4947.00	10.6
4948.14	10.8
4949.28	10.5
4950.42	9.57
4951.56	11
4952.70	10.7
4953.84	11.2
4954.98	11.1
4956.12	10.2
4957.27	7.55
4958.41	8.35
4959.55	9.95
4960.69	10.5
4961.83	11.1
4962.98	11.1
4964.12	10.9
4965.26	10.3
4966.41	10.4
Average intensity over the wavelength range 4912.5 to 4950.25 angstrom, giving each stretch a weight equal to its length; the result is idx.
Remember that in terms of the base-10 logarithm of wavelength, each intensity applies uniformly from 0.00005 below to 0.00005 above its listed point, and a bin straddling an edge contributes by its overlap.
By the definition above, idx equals 10.2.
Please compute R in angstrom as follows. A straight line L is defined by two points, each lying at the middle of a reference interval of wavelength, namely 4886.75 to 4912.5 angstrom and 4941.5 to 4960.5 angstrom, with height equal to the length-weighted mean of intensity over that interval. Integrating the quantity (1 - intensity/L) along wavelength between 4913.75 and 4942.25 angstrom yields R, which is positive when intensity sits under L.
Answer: 0.2 angstrom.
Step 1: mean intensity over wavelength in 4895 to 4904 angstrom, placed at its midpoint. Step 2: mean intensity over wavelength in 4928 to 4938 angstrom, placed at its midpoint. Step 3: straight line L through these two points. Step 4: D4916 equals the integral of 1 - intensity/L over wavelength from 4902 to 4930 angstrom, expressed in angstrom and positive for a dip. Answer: 1.8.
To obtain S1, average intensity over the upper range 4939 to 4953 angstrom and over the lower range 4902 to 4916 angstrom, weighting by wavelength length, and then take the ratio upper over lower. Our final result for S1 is 1.01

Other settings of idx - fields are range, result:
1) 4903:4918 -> 10.3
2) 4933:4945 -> 10.4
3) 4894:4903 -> 10.7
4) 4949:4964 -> 10.2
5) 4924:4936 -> 10.6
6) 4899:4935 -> 10.1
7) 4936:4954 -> 10.4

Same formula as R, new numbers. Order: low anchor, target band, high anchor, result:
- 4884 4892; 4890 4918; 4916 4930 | -2.4 angstrom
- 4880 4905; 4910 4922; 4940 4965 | 0.6 angstrom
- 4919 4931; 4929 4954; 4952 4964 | -1.4 angstrom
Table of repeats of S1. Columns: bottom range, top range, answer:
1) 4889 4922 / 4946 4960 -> 1.02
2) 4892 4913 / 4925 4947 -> 1.01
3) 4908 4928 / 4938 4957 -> 1.07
